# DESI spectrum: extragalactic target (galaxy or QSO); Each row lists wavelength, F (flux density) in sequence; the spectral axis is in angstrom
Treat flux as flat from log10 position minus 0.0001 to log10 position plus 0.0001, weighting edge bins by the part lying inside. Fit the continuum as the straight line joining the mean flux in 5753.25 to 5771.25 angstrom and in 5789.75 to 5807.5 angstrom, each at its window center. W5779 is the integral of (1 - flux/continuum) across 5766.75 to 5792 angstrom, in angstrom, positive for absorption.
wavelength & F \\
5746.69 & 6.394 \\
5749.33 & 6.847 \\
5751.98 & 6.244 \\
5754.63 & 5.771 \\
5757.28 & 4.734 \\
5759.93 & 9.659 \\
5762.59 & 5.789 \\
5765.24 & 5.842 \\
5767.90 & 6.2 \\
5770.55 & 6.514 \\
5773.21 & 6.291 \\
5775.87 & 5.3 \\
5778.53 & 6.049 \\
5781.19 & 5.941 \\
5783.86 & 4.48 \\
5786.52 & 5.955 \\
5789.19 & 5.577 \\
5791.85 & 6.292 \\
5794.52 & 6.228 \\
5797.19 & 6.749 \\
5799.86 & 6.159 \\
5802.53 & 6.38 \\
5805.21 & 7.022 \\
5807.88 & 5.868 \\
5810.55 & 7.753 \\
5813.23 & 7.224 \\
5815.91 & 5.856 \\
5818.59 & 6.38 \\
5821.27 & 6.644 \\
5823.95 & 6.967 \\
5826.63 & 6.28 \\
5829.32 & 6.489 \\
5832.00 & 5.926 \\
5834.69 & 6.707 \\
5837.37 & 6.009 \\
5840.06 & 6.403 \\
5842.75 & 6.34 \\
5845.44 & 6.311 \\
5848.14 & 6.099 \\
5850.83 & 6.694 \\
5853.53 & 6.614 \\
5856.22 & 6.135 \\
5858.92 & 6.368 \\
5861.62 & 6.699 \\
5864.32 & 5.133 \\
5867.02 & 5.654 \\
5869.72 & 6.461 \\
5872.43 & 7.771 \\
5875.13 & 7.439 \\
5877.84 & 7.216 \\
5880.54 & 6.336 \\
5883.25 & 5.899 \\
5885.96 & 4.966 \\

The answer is 2.1 angstrom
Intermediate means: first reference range 6.35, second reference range 6.4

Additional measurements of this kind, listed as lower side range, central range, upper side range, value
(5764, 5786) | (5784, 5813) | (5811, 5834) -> -0.8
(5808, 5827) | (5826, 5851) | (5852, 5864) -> 0.8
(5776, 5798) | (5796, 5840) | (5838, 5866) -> -3.4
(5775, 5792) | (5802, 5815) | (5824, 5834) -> -1.8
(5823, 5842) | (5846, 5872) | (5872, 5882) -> 2.1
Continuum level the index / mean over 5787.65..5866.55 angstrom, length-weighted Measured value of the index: 6.38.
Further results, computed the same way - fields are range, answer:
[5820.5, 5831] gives 6.57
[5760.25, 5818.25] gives 6.23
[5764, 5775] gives 6.18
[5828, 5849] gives 6.29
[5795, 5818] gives 6.6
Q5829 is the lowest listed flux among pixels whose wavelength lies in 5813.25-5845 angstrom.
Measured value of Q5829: 5.856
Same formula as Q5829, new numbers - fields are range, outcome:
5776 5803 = 4.48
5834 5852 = 6.009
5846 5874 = 5.133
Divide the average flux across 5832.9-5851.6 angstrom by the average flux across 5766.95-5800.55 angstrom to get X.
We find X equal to 1.06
